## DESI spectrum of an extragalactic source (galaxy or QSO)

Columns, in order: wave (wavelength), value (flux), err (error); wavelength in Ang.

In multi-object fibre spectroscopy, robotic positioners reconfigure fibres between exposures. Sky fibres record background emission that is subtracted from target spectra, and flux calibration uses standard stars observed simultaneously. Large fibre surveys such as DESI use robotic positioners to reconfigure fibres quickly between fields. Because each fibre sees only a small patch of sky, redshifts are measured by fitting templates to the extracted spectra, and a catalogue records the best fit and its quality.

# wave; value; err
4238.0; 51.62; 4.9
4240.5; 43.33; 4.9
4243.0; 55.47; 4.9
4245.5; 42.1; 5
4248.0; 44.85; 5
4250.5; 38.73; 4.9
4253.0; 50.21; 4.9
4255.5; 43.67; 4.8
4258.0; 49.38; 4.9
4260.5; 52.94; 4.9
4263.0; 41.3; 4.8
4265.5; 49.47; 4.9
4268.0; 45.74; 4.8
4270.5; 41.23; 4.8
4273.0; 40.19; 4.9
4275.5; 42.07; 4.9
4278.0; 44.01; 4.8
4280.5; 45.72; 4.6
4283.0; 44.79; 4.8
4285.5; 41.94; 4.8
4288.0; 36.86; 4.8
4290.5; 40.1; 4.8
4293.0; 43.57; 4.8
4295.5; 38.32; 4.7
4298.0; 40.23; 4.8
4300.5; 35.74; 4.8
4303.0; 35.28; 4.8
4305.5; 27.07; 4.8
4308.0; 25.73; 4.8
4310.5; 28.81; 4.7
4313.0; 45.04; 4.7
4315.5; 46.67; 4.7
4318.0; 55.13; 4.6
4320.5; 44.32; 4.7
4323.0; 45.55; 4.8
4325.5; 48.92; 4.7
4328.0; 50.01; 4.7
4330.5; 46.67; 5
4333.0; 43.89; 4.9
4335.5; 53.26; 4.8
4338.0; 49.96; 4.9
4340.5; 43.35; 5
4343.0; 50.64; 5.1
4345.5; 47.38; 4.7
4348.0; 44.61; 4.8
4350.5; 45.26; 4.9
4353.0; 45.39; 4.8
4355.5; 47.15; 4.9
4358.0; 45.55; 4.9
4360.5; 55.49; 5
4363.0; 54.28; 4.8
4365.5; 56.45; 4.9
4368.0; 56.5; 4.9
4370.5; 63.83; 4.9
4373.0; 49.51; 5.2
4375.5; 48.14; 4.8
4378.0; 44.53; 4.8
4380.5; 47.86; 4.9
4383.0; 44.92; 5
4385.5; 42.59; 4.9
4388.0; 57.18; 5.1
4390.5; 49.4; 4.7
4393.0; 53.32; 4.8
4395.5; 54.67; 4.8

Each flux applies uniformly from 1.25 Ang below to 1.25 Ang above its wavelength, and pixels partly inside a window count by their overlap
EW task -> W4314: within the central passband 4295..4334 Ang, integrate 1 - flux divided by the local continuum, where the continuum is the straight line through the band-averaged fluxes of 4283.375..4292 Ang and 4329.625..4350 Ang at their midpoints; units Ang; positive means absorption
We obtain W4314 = 2.6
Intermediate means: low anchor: 40.3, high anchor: 47.4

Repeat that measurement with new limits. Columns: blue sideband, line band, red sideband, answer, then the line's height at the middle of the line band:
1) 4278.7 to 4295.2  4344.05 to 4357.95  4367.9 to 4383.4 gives 0.65 Ang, 48.2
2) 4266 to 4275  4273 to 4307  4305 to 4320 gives 1.30 Ang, 41.1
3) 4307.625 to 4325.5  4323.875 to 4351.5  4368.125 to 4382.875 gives -1.18 Ang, 45.7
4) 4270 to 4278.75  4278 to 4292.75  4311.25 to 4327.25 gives 0.31 Ang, 43.1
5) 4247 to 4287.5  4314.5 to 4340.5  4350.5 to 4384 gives 0.00 Ang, 48.2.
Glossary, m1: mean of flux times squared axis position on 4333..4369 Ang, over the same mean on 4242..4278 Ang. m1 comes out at 1.14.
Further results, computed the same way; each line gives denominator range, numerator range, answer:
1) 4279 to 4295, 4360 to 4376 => 1.36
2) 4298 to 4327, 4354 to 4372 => 1.38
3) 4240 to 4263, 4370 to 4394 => 1.13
